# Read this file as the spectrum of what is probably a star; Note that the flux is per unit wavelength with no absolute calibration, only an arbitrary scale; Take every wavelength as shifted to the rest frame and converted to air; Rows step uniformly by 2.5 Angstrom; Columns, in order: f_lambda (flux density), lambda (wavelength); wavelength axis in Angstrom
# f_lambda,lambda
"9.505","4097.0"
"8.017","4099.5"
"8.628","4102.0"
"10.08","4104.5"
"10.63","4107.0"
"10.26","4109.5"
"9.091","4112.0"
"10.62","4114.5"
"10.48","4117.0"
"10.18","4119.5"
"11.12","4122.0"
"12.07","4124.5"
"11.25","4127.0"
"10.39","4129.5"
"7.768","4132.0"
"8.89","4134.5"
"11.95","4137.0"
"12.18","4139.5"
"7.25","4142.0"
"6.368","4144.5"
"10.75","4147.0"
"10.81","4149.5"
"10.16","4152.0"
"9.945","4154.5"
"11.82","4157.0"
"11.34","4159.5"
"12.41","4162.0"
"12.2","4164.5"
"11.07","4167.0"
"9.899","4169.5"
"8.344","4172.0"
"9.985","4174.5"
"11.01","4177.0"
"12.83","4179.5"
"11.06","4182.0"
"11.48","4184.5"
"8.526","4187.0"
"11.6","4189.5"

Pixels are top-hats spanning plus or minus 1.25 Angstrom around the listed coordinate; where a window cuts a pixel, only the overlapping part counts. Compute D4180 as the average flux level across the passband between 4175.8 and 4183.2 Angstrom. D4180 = 11.6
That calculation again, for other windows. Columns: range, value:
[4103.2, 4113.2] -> 10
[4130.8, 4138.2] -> 9.53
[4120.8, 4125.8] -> 11.6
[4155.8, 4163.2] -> 11.9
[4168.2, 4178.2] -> 9.81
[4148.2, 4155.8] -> 10.3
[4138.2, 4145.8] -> 8.64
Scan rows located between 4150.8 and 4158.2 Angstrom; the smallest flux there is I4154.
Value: 9.945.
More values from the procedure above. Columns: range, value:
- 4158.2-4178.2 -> 8.344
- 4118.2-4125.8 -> 10.18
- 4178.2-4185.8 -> 11.06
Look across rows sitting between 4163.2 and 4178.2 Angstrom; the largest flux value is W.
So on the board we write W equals 12.2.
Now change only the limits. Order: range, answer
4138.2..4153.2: 12.18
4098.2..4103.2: 8.628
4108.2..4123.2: 11.12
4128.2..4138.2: 11.95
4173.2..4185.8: 12.83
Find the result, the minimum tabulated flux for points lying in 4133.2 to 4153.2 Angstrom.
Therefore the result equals 6.368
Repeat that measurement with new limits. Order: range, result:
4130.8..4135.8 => 7.768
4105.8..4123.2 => 9.091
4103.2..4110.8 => 10.08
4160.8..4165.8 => 12.2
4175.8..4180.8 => 11.01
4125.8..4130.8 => 10.39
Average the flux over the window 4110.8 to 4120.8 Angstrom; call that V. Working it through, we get 10.1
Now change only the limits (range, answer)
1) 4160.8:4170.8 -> 11.4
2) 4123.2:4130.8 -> 11.2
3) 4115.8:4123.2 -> 10.6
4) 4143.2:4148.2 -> 8.52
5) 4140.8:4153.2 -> 9.07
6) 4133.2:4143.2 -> 10.1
